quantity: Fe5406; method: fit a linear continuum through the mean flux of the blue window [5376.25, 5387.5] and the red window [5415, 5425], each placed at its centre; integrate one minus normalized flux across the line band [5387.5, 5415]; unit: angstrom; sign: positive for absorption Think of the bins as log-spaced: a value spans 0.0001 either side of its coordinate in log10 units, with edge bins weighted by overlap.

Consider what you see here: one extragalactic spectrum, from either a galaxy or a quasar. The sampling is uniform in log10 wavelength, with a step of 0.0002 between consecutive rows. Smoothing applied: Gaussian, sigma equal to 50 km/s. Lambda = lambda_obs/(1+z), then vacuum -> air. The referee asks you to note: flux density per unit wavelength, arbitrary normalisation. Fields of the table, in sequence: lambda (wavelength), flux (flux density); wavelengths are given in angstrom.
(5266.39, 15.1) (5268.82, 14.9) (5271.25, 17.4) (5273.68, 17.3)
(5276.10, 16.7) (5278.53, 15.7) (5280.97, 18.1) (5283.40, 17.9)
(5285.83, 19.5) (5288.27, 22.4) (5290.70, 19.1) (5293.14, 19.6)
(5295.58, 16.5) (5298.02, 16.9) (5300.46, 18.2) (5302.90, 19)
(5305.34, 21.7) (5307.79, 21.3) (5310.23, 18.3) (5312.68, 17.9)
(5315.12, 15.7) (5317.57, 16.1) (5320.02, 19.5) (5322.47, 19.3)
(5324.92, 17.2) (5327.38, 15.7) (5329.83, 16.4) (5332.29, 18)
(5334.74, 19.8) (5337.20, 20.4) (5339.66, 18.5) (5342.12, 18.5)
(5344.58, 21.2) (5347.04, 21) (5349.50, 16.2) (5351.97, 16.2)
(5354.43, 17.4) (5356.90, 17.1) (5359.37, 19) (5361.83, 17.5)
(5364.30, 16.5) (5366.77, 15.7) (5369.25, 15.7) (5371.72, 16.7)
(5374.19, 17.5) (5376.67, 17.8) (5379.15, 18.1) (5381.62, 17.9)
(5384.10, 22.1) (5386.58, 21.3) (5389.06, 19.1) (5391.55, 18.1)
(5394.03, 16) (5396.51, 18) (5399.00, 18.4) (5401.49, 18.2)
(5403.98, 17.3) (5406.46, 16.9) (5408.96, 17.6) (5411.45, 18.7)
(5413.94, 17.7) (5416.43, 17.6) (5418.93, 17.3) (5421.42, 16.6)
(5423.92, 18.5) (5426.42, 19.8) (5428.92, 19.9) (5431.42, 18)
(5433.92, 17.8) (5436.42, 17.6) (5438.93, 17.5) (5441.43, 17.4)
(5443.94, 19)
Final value 0.92 angstrom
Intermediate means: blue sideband 19.5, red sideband 17.5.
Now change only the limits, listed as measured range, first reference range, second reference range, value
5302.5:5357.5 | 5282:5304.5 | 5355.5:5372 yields -1.68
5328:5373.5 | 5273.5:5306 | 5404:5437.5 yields 0.99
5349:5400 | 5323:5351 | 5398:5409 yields 0.70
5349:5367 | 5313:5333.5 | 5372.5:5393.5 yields 1.12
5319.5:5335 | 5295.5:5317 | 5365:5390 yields 0.45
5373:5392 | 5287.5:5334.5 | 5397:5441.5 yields -0.99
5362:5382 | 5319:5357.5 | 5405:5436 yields 1.32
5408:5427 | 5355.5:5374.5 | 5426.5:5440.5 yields 0.06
